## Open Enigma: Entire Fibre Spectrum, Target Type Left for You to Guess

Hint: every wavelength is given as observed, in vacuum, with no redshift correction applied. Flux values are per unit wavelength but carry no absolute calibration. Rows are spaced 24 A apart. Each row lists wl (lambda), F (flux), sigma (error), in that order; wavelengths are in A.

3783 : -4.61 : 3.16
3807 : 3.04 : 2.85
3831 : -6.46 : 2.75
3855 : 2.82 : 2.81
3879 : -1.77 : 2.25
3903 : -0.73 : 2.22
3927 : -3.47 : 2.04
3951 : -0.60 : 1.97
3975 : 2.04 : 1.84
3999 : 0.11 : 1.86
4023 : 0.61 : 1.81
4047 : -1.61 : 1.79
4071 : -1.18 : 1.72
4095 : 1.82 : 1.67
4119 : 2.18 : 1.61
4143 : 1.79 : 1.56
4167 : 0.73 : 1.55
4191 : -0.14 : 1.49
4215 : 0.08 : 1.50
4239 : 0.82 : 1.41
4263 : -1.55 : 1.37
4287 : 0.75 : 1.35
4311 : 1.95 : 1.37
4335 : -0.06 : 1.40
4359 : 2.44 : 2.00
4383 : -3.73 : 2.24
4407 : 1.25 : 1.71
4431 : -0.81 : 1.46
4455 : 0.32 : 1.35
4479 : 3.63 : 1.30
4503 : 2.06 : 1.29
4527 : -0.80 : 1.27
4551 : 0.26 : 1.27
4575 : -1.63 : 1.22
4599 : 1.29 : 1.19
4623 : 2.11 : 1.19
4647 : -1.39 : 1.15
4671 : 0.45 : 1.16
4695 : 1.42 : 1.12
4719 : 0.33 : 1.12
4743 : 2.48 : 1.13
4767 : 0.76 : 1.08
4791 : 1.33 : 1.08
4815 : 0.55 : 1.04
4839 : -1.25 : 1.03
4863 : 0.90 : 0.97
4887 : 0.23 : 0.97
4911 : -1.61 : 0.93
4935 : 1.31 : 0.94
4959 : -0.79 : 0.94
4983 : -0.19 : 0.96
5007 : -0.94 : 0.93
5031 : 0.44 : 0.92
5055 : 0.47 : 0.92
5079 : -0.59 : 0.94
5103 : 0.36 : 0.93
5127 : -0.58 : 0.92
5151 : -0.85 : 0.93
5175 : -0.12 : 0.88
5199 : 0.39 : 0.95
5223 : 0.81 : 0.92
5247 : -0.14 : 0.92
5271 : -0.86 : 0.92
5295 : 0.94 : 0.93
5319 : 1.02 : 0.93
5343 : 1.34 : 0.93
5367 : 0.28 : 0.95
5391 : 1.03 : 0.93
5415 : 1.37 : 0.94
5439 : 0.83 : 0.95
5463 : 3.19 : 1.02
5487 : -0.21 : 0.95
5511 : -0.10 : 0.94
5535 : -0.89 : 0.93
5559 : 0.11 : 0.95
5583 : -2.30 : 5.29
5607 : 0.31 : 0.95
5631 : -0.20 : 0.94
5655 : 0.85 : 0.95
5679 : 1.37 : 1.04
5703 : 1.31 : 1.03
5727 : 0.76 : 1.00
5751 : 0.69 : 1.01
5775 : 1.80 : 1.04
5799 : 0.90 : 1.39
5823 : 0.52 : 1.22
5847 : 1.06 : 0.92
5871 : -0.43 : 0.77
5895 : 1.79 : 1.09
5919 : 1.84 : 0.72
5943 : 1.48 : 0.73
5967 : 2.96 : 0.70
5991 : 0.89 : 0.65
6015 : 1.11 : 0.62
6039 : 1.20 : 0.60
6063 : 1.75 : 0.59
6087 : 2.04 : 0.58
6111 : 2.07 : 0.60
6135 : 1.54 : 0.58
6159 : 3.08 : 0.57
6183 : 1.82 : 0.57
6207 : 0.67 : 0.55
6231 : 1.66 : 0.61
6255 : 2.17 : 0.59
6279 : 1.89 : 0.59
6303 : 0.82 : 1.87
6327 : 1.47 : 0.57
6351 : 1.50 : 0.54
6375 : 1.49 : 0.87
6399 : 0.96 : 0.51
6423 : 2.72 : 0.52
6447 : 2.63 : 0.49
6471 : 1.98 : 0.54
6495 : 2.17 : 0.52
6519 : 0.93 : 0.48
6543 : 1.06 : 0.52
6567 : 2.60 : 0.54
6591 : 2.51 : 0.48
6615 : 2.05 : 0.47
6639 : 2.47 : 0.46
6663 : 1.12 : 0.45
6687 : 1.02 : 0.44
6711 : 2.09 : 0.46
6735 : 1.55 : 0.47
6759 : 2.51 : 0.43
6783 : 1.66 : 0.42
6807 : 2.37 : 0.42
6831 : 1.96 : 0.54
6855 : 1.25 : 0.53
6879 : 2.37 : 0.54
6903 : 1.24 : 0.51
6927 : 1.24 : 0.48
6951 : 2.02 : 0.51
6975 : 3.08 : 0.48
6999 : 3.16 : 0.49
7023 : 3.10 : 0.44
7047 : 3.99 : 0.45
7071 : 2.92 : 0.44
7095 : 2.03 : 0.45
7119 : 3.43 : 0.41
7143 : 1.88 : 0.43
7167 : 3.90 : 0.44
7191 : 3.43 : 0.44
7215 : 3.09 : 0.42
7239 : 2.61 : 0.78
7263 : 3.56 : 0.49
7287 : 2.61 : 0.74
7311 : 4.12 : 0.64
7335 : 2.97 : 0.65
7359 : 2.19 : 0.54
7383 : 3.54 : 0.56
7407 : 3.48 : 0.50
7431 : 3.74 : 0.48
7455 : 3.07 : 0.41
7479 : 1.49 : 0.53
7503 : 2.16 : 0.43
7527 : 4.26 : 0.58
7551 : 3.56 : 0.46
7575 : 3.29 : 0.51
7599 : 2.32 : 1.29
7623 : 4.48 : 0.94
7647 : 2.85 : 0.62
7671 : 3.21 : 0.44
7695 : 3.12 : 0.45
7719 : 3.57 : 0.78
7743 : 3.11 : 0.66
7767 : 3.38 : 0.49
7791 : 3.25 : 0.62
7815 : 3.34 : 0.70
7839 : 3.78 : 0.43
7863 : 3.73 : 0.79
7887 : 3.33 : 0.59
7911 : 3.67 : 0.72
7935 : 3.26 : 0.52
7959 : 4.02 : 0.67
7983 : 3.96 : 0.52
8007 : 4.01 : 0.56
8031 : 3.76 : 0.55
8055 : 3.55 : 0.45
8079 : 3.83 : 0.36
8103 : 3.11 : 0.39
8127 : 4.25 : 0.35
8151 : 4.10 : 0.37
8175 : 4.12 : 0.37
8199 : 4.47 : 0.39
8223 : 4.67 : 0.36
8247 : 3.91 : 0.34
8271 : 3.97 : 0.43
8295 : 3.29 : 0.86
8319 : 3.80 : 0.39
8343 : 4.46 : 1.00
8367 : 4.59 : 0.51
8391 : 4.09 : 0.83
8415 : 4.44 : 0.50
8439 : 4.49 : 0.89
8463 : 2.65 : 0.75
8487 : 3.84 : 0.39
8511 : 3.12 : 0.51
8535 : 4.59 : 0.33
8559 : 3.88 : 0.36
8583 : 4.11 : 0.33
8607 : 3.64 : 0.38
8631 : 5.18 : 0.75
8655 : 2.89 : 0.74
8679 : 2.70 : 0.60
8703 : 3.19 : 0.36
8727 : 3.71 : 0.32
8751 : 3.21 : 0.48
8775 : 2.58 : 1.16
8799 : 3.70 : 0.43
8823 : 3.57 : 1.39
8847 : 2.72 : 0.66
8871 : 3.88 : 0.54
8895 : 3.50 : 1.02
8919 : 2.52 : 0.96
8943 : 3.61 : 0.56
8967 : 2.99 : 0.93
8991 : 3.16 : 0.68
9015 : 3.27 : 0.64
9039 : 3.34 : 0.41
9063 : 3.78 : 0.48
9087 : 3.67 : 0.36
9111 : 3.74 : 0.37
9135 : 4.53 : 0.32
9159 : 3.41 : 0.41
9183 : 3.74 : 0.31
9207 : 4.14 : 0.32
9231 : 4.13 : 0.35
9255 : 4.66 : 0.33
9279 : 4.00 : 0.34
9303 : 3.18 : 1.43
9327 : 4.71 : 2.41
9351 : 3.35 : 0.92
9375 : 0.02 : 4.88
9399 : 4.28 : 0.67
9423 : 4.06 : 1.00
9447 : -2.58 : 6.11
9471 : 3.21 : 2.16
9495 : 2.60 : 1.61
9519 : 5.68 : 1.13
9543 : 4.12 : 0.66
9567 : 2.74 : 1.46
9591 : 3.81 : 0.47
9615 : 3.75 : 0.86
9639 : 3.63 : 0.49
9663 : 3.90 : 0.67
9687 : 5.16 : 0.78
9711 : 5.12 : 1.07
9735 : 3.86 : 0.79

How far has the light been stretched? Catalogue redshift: 0.741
